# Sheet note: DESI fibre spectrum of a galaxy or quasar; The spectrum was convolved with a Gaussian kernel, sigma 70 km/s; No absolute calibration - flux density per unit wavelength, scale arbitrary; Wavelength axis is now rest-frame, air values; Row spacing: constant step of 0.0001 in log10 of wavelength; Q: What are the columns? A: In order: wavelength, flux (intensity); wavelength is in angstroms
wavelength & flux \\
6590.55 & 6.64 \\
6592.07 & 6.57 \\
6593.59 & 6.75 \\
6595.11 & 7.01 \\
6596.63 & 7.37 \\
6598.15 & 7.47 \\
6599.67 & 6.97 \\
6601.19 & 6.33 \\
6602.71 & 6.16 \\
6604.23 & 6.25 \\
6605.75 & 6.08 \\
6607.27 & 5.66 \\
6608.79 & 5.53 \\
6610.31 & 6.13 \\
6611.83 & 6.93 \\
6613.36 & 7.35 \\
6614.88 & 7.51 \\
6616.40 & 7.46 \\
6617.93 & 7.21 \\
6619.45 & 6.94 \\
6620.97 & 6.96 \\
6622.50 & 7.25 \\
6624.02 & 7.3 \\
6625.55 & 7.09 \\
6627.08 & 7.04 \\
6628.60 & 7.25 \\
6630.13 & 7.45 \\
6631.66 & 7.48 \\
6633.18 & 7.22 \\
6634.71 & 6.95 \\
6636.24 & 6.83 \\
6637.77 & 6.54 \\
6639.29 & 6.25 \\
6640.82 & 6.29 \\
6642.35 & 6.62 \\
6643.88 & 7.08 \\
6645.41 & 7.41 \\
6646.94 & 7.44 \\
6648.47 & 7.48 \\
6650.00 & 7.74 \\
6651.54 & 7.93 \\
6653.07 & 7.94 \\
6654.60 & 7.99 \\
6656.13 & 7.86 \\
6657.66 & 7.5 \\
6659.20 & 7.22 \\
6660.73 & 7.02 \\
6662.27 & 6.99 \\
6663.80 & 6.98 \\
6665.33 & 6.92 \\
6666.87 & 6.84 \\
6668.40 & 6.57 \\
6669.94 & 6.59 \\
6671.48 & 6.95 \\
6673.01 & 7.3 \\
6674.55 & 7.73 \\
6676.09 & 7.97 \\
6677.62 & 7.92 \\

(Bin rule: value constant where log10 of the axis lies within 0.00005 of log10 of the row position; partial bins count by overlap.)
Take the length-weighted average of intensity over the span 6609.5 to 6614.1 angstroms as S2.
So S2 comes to 6.78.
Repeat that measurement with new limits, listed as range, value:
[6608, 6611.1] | 5.85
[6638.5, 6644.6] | 6.56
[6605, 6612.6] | 6.07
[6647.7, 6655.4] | 7.82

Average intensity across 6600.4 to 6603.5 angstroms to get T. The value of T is 6.25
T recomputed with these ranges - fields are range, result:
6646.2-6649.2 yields 7.46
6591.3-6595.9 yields 6.77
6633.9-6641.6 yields 6.58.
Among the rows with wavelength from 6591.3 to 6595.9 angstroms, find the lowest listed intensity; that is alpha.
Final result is 6.57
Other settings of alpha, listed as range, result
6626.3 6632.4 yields 7.04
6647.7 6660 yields 7.22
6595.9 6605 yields 6.16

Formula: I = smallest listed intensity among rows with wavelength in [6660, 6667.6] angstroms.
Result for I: 6.84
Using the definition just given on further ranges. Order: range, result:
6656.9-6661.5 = 7.02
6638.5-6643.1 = 6.25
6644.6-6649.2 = 7.41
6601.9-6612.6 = 5.53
